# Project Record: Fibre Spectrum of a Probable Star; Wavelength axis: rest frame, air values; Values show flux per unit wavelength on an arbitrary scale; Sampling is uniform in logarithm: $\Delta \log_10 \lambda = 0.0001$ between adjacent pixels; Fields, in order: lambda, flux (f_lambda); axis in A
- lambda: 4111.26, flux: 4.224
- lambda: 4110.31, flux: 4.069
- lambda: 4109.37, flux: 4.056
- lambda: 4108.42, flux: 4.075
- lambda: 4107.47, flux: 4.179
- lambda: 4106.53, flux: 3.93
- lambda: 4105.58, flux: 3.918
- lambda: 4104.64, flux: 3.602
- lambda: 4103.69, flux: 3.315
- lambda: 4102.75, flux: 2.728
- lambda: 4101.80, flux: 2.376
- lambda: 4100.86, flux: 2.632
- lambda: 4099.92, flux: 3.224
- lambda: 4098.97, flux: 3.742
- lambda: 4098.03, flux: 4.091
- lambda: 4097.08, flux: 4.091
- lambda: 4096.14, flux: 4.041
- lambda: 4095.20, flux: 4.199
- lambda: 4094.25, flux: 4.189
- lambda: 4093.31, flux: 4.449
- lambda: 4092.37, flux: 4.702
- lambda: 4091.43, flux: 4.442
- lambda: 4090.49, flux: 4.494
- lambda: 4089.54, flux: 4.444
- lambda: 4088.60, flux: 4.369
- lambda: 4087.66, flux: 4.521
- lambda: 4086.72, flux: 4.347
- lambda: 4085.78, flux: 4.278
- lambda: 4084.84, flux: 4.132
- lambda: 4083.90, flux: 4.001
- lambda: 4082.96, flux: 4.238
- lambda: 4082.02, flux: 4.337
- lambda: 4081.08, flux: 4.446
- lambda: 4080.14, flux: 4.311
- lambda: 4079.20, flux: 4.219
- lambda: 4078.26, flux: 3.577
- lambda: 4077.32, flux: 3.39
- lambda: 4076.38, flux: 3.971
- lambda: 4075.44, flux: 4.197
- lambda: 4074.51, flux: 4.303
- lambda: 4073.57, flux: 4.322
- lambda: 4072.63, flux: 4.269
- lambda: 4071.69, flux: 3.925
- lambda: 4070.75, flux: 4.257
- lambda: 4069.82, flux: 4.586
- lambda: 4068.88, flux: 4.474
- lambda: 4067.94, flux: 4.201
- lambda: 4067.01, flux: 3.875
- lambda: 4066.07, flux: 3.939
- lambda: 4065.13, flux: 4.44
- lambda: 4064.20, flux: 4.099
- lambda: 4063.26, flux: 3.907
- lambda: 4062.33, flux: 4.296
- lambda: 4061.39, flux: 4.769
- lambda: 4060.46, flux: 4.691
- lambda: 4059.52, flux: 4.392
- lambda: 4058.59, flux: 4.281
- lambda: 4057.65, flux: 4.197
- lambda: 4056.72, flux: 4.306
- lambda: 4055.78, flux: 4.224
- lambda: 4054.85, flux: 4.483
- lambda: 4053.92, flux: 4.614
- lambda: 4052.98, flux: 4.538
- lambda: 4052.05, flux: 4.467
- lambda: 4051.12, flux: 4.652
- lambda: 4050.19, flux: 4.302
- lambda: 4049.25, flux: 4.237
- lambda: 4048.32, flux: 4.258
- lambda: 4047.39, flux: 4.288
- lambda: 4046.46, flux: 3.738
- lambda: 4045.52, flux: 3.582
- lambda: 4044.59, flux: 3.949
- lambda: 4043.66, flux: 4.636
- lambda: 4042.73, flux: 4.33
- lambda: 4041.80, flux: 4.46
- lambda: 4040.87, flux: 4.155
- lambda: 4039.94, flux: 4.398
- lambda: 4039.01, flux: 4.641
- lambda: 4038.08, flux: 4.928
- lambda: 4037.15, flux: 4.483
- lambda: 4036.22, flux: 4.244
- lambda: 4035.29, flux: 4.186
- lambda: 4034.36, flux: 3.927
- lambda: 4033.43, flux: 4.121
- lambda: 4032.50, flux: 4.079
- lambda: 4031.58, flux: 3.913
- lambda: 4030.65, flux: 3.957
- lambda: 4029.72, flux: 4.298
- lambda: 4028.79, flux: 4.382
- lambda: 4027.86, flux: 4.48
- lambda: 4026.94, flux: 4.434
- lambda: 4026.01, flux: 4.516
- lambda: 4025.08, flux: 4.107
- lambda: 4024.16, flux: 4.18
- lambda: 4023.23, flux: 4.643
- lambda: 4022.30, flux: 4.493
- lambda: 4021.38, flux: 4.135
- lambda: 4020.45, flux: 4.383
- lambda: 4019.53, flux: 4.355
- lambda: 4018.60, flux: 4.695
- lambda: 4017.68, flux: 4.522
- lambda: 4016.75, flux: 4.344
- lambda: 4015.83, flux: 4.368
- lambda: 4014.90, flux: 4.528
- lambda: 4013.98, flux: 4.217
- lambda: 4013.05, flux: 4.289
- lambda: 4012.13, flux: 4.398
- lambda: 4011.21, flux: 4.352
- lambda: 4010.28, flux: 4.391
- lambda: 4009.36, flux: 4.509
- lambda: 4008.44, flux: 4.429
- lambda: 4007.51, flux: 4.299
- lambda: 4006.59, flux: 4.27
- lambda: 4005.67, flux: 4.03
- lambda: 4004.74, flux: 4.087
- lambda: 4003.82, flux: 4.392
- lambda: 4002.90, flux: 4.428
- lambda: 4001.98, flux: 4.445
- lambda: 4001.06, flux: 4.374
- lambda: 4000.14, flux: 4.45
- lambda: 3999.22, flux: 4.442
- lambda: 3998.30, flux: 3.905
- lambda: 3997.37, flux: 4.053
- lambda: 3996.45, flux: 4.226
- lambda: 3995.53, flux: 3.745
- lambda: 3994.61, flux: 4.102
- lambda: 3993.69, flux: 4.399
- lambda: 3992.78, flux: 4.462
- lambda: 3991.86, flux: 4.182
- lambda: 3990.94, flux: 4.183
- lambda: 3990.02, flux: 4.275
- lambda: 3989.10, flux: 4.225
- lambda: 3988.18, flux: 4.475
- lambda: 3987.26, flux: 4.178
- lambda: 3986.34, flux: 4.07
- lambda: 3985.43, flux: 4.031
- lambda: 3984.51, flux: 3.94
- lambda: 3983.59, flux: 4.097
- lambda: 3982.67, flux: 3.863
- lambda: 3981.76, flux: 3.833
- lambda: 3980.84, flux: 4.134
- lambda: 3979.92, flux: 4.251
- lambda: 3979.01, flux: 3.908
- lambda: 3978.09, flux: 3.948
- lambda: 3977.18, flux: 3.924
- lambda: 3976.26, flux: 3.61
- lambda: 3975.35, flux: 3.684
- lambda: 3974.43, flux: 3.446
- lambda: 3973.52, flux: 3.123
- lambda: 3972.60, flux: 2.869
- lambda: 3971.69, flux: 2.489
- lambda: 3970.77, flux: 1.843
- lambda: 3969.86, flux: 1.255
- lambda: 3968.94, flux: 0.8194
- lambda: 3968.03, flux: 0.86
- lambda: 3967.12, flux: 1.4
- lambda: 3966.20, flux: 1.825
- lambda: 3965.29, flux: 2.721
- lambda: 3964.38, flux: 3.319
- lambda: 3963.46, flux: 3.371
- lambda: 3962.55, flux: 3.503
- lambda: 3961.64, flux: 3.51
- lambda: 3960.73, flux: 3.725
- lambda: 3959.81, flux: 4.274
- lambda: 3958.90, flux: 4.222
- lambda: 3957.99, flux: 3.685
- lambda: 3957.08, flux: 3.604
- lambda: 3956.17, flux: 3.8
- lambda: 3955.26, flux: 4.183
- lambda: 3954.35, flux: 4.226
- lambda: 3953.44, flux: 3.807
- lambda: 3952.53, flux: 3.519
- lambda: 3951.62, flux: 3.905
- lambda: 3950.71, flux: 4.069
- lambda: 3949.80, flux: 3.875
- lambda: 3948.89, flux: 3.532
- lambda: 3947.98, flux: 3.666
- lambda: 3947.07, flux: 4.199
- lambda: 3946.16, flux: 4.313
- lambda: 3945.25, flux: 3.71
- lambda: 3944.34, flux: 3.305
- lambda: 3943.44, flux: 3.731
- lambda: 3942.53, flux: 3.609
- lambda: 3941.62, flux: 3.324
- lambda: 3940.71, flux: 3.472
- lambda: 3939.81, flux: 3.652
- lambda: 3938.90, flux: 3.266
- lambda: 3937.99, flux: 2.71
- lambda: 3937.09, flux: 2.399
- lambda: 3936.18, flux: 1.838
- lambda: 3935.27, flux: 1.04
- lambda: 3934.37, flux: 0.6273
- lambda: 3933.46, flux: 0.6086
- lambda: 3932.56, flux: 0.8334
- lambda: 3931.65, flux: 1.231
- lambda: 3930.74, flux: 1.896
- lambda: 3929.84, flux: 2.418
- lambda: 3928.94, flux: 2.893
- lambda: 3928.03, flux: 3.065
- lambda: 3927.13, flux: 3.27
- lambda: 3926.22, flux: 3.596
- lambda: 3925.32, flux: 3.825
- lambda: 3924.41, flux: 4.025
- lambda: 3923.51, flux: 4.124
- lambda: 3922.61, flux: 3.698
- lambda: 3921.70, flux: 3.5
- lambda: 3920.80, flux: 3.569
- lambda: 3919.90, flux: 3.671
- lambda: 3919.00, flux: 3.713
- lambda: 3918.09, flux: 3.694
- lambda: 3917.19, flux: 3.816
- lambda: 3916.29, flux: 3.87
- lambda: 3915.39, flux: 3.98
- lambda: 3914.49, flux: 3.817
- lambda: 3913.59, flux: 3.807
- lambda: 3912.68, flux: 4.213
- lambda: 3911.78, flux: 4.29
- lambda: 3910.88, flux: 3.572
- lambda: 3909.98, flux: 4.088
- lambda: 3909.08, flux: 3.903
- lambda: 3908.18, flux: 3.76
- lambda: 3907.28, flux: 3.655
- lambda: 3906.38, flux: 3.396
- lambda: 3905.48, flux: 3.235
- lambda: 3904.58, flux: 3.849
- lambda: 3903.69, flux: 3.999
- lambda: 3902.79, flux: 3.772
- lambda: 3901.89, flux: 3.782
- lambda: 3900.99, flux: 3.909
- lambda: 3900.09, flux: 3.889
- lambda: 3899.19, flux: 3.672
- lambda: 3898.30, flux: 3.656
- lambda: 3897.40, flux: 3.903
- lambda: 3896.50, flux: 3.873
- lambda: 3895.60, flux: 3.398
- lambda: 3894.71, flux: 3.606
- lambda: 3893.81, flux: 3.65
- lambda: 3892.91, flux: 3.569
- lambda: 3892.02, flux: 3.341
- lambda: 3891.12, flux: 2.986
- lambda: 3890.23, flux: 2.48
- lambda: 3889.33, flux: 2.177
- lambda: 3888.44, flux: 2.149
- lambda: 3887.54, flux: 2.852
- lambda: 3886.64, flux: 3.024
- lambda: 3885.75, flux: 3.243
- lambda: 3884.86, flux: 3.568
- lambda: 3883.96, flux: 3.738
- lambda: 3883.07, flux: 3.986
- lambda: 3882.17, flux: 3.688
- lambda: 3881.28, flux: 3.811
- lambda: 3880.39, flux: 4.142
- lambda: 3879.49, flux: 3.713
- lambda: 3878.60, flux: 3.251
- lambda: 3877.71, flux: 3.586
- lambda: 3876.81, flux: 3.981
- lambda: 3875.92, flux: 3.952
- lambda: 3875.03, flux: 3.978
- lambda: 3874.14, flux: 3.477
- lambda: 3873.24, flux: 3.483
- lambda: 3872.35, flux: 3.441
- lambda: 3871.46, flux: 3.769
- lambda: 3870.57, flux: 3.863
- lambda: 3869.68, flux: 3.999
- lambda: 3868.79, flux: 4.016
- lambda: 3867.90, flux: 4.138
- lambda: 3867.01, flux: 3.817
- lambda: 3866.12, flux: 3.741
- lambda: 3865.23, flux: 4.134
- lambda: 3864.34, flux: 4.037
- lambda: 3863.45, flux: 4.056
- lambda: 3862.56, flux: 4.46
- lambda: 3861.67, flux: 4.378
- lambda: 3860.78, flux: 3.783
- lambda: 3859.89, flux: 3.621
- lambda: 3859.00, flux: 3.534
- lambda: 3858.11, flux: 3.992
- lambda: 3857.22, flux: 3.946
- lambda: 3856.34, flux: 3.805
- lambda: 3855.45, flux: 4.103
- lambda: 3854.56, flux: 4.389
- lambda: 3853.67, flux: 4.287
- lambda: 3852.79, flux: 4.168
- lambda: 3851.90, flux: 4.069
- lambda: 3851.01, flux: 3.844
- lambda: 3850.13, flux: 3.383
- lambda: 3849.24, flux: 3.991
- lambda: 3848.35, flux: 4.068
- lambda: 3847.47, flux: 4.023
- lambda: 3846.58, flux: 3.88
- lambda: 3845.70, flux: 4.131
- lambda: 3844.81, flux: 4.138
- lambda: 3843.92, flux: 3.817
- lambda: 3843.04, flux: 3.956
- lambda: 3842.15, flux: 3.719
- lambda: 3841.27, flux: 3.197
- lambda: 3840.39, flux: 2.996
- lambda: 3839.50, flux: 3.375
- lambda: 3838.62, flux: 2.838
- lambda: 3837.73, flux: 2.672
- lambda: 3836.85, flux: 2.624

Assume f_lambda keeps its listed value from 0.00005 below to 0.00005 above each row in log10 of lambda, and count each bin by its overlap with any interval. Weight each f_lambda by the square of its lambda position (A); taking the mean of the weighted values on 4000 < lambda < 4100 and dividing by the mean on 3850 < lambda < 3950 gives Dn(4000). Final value 1.32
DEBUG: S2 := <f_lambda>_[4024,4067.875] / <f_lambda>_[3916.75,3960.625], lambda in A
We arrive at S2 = 1.31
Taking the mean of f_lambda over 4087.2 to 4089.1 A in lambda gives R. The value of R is 4.45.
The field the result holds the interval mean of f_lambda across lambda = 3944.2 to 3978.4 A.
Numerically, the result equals 3.29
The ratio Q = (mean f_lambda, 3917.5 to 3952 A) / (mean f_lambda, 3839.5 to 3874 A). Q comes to 0.80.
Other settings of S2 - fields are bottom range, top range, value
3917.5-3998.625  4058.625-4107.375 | 1.21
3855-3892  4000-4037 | 1.18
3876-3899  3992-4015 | 1.25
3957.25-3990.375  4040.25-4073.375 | 1.28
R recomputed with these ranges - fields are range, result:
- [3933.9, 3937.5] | 1.46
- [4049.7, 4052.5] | 4.47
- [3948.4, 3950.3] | 3.71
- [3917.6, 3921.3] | 3.66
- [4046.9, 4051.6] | 4.35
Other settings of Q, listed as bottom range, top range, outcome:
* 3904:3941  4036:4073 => 1.36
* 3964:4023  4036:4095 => 1.12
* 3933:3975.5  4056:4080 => 1.37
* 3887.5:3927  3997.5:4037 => 1.19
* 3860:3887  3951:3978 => 0.82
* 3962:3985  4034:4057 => 1.42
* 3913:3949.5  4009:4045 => 1.38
